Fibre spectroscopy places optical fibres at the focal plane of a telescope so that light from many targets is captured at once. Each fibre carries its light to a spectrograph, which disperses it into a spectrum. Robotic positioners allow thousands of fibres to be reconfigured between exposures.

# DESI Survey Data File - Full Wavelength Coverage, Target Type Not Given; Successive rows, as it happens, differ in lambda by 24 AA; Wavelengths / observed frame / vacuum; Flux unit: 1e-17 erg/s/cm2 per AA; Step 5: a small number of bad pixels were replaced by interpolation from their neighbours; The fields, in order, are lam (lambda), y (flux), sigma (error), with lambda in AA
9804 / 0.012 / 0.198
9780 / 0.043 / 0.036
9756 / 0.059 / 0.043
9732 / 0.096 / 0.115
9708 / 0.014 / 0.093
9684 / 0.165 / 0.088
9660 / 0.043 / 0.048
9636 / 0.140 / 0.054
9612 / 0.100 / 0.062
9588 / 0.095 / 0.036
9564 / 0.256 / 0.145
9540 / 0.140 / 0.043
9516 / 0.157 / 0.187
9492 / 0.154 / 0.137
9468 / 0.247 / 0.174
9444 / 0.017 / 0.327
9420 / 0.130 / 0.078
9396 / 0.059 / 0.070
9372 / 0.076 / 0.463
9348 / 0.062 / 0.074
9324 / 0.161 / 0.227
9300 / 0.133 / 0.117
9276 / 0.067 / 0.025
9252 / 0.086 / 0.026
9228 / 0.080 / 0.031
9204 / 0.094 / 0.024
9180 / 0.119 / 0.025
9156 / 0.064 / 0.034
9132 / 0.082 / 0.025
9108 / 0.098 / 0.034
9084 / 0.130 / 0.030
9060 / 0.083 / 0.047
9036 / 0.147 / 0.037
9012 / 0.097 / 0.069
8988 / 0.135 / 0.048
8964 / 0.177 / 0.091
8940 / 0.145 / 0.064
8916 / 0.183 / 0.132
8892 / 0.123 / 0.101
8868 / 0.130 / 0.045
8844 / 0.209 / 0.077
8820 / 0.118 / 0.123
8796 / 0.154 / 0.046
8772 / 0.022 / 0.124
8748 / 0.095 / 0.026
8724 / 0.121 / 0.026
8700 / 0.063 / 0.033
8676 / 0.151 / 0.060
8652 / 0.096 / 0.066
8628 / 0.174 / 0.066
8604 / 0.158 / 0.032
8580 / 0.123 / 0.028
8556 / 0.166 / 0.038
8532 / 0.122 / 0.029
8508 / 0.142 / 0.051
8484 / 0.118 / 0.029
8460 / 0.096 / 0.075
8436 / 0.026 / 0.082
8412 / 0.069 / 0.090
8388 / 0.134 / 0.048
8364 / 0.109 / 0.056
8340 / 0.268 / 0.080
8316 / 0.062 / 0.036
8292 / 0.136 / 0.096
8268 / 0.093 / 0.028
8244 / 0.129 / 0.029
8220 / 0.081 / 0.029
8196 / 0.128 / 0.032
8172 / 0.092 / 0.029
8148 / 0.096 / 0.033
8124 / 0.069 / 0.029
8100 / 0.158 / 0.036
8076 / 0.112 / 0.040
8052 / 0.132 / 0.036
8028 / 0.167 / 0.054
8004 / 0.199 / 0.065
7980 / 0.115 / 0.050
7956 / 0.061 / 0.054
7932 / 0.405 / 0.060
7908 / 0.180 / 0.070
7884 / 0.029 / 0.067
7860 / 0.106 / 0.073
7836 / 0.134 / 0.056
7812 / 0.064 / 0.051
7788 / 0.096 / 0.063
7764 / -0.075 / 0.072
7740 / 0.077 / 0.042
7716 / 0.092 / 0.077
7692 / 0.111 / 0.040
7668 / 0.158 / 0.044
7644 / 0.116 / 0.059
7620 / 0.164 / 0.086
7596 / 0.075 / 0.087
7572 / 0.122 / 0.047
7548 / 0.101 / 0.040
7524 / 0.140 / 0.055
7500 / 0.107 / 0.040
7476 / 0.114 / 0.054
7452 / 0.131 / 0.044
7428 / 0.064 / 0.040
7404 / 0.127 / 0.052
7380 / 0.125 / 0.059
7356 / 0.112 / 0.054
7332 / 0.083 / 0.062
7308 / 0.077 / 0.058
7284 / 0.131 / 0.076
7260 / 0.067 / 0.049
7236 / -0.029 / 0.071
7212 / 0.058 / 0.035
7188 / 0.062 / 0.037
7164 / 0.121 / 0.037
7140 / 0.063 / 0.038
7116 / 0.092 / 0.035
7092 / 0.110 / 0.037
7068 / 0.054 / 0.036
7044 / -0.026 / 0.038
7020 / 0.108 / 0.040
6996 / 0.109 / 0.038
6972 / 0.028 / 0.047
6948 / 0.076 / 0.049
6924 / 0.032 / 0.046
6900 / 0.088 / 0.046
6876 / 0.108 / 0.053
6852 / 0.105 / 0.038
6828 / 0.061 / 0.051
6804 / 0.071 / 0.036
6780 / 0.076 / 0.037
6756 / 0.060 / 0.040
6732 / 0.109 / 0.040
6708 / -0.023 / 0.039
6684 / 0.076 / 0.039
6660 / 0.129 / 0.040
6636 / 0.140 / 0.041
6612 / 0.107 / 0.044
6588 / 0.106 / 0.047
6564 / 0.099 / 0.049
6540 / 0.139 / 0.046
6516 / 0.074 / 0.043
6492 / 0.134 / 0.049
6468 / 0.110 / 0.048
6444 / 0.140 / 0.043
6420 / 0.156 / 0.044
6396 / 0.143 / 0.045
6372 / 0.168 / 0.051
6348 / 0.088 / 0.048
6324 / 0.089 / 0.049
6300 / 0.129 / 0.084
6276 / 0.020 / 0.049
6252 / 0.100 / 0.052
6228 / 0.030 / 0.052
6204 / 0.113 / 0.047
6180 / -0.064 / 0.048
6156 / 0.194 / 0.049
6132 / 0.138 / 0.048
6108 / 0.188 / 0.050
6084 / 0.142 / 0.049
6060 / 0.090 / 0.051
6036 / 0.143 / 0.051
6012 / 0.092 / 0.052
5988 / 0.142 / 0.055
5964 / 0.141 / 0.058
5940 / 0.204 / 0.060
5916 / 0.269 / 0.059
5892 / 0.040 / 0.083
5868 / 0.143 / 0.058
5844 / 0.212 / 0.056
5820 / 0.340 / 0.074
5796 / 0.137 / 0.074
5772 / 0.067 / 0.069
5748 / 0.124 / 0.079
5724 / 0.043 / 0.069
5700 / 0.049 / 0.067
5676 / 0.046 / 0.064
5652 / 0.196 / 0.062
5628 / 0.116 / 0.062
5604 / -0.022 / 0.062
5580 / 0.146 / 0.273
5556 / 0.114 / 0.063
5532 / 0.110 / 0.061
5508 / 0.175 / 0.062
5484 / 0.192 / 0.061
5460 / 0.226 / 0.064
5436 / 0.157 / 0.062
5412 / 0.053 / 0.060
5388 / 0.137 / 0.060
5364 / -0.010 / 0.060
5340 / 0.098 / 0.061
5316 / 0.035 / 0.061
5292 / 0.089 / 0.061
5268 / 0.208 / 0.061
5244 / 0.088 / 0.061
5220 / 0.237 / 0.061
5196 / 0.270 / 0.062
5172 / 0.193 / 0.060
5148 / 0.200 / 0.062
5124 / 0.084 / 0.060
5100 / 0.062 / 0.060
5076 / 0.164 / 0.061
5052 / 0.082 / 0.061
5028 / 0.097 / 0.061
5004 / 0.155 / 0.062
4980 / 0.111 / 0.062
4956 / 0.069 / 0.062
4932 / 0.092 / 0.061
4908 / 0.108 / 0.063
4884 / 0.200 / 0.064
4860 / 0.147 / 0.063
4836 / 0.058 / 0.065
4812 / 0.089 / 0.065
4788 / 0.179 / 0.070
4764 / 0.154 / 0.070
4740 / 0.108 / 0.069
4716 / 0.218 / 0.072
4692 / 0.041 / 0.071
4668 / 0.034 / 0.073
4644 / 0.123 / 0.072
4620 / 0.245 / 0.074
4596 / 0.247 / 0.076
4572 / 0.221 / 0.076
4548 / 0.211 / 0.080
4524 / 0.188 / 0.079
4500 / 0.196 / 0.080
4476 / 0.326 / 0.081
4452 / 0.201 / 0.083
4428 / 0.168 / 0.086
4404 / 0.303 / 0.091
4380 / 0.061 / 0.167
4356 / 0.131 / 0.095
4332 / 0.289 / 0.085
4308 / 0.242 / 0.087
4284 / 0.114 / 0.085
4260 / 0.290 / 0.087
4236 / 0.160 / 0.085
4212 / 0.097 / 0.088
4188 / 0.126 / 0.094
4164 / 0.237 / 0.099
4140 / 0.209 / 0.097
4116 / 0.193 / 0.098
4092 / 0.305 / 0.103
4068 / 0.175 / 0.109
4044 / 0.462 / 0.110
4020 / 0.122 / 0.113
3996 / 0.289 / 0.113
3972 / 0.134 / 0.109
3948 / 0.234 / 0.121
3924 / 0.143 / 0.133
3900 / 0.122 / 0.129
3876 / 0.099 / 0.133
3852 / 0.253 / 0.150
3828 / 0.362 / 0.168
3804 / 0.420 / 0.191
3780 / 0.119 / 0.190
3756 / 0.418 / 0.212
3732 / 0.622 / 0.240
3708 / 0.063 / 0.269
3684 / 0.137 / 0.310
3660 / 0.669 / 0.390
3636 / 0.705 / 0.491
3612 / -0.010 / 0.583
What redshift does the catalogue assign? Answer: 1.13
